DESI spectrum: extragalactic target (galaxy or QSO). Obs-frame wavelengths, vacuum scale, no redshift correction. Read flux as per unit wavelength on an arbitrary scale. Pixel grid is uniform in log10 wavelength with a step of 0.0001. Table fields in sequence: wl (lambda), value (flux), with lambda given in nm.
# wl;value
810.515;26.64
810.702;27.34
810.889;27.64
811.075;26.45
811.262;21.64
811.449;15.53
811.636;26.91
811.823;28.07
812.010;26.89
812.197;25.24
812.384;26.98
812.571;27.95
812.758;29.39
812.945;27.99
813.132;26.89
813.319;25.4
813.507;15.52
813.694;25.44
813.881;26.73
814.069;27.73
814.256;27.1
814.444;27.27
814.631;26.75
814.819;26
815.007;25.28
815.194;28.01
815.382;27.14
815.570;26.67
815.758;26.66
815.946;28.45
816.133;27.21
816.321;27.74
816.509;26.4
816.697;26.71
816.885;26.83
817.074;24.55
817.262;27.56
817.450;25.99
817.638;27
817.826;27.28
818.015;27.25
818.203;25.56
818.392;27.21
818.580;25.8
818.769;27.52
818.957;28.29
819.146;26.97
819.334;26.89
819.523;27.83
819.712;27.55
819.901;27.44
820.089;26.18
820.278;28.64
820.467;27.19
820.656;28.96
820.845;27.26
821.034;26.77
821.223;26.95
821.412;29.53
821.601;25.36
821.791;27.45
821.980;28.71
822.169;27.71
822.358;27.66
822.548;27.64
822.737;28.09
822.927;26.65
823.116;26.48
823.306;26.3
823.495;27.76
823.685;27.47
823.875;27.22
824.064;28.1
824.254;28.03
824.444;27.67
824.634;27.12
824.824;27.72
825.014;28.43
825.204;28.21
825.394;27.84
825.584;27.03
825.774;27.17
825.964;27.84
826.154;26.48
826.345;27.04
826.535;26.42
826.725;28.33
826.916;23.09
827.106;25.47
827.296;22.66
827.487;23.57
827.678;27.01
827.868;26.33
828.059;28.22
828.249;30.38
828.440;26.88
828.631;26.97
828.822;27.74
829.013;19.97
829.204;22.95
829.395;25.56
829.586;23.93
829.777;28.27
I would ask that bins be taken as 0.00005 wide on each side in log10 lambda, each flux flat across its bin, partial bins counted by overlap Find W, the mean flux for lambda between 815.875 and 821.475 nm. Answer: 27.2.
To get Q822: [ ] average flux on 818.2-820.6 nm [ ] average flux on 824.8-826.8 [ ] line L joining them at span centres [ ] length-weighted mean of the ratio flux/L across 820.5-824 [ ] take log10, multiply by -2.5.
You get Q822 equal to 0.00 mag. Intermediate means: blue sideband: 27.2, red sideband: 27.5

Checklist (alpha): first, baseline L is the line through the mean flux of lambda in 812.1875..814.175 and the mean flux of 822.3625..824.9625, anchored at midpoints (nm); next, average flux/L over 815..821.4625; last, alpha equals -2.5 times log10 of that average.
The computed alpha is -0.019 mag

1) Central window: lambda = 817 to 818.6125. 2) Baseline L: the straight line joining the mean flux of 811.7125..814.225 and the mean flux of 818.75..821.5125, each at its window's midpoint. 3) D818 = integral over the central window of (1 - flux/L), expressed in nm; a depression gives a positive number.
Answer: 0.04 nm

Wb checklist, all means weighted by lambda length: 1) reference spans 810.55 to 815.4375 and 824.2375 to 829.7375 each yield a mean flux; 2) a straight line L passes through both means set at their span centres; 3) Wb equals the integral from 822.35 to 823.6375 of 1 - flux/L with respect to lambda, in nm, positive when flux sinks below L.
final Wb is -0.05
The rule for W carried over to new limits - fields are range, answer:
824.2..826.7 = 27.5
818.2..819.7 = 27.1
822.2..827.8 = 26.9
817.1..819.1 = 26.9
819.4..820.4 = 27.5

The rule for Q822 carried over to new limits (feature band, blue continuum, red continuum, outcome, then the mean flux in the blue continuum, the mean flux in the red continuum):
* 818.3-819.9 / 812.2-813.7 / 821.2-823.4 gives -0.018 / 25.7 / 27.4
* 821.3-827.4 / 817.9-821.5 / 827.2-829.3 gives -0.028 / 27.4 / 25.7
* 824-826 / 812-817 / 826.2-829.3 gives -0.071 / 26.5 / 25.8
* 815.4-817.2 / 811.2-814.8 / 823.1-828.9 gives -0.036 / 25.6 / 27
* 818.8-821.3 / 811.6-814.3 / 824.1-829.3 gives -0.043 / 26.3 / 26.6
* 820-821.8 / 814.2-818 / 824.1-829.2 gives -0.027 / 26.8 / 26.6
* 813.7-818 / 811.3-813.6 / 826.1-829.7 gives -0.065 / 25.1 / 25.7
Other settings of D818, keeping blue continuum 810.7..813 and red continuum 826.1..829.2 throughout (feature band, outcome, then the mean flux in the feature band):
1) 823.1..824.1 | -0.05 nm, 27.2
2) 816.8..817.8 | -0.02 nm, 26.4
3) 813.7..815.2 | -0.05 nm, 26.7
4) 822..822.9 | -0.06 nm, 27.8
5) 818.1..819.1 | -0.04 nm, 26.9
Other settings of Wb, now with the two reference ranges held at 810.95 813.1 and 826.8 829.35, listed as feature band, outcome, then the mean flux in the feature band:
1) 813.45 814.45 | 0.03 nm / 25.1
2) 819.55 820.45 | -0.06 nm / 27.5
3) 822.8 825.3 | -0.19 nm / 27.5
